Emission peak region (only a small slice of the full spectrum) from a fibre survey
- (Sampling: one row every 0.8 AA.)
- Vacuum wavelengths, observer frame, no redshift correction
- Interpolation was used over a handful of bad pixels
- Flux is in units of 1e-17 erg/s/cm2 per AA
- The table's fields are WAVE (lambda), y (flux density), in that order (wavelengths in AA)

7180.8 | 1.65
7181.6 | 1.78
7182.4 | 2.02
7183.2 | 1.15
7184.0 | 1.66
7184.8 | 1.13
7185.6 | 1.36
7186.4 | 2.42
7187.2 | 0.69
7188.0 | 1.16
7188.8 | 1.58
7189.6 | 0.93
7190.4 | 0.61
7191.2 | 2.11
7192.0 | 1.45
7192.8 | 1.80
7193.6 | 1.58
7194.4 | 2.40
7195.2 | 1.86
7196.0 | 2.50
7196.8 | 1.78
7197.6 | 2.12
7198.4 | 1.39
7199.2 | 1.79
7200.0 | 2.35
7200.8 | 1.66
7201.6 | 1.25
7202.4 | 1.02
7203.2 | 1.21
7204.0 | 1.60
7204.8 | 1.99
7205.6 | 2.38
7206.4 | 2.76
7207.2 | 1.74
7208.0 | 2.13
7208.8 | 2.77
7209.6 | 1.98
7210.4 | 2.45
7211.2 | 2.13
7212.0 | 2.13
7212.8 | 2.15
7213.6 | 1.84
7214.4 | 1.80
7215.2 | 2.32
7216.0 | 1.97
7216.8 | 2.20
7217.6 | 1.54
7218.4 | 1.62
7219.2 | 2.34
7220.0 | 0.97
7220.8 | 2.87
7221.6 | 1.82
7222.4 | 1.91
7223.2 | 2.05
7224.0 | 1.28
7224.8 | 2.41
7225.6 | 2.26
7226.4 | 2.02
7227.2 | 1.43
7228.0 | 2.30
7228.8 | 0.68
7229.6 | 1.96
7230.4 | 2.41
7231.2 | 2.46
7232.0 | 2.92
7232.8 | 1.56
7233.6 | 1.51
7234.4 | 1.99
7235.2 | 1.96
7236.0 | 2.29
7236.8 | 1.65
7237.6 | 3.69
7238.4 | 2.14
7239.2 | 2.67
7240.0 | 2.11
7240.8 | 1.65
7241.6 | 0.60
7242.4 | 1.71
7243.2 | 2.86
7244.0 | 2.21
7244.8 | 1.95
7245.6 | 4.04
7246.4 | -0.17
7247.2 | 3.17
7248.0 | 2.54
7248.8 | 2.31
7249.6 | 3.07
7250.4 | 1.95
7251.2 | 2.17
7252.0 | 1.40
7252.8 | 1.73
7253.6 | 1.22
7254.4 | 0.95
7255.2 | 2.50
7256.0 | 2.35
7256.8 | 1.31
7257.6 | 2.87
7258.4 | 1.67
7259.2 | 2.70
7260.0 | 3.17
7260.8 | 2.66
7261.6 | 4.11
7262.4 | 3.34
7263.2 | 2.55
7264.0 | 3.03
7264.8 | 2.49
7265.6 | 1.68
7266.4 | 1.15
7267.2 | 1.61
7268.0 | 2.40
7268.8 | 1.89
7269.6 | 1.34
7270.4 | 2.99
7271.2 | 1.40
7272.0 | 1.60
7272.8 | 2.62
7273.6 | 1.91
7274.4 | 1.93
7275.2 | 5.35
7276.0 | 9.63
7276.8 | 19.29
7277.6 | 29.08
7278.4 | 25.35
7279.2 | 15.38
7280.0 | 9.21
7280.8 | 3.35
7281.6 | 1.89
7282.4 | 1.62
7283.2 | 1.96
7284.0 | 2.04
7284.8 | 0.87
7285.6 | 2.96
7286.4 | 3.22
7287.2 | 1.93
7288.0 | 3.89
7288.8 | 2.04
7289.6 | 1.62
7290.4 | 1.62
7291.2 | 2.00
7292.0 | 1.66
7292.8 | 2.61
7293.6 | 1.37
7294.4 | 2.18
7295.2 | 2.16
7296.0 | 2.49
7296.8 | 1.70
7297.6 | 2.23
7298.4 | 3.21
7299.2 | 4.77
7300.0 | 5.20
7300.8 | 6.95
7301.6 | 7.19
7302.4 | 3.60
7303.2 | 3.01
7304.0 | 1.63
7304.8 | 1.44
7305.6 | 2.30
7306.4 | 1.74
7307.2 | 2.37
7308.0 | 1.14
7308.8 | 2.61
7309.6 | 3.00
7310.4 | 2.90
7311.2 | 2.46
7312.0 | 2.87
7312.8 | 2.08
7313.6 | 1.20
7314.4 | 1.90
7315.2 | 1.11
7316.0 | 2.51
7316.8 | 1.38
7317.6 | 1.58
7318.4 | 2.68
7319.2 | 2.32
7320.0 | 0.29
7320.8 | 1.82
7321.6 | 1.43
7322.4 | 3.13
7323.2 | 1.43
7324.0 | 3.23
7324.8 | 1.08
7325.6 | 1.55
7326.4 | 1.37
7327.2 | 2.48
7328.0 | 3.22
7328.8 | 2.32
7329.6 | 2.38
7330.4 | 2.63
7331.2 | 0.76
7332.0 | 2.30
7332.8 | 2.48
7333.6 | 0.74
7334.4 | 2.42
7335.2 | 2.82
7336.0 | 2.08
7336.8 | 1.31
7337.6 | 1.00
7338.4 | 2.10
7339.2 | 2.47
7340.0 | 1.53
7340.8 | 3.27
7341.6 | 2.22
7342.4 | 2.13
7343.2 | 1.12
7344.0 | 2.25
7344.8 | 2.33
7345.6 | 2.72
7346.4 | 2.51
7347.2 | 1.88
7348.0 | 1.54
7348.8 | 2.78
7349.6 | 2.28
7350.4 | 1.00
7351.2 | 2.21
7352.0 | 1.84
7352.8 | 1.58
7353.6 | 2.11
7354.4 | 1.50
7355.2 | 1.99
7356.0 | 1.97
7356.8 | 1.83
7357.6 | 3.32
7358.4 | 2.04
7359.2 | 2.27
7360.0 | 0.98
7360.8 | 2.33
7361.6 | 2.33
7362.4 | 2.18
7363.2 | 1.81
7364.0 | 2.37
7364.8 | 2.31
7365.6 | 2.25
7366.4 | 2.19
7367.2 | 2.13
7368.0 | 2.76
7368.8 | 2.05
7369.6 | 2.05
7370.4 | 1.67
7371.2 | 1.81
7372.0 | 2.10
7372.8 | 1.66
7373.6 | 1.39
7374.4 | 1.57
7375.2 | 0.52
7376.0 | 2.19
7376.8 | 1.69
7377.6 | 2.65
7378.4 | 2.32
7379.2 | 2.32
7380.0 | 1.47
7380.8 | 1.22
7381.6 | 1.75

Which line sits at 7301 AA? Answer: [N II]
